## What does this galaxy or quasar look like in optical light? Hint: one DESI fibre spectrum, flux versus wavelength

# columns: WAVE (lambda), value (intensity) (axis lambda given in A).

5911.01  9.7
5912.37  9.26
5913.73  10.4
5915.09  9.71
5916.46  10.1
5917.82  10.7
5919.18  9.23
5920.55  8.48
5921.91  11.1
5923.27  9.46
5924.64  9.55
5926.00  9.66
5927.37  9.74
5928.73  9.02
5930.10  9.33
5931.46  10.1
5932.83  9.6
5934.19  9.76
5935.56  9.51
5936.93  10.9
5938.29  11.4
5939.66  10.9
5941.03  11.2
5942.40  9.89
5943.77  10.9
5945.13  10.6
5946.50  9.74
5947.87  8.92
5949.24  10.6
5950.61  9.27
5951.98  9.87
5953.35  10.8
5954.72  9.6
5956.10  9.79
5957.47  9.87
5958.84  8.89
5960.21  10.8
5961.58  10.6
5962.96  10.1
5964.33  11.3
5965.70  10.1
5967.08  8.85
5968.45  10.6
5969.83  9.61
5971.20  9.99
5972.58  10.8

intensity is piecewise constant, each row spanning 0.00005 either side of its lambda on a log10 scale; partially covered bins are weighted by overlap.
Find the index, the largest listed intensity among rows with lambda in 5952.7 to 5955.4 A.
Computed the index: 10.8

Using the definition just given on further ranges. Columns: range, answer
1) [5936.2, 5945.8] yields 11.4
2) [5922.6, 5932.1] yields 10.1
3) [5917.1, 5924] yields 11.1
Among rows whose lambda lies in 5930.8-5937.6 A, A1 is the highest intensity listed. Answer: 10.9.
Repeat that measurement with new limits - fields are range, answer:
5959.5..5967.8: 11.3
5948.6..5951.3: 10.6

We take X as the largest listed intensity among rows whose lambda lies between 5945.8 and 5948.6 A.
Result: 9.74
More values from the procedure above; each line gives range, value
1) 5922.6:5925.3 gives 9.55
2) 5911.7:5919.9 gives 10.7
